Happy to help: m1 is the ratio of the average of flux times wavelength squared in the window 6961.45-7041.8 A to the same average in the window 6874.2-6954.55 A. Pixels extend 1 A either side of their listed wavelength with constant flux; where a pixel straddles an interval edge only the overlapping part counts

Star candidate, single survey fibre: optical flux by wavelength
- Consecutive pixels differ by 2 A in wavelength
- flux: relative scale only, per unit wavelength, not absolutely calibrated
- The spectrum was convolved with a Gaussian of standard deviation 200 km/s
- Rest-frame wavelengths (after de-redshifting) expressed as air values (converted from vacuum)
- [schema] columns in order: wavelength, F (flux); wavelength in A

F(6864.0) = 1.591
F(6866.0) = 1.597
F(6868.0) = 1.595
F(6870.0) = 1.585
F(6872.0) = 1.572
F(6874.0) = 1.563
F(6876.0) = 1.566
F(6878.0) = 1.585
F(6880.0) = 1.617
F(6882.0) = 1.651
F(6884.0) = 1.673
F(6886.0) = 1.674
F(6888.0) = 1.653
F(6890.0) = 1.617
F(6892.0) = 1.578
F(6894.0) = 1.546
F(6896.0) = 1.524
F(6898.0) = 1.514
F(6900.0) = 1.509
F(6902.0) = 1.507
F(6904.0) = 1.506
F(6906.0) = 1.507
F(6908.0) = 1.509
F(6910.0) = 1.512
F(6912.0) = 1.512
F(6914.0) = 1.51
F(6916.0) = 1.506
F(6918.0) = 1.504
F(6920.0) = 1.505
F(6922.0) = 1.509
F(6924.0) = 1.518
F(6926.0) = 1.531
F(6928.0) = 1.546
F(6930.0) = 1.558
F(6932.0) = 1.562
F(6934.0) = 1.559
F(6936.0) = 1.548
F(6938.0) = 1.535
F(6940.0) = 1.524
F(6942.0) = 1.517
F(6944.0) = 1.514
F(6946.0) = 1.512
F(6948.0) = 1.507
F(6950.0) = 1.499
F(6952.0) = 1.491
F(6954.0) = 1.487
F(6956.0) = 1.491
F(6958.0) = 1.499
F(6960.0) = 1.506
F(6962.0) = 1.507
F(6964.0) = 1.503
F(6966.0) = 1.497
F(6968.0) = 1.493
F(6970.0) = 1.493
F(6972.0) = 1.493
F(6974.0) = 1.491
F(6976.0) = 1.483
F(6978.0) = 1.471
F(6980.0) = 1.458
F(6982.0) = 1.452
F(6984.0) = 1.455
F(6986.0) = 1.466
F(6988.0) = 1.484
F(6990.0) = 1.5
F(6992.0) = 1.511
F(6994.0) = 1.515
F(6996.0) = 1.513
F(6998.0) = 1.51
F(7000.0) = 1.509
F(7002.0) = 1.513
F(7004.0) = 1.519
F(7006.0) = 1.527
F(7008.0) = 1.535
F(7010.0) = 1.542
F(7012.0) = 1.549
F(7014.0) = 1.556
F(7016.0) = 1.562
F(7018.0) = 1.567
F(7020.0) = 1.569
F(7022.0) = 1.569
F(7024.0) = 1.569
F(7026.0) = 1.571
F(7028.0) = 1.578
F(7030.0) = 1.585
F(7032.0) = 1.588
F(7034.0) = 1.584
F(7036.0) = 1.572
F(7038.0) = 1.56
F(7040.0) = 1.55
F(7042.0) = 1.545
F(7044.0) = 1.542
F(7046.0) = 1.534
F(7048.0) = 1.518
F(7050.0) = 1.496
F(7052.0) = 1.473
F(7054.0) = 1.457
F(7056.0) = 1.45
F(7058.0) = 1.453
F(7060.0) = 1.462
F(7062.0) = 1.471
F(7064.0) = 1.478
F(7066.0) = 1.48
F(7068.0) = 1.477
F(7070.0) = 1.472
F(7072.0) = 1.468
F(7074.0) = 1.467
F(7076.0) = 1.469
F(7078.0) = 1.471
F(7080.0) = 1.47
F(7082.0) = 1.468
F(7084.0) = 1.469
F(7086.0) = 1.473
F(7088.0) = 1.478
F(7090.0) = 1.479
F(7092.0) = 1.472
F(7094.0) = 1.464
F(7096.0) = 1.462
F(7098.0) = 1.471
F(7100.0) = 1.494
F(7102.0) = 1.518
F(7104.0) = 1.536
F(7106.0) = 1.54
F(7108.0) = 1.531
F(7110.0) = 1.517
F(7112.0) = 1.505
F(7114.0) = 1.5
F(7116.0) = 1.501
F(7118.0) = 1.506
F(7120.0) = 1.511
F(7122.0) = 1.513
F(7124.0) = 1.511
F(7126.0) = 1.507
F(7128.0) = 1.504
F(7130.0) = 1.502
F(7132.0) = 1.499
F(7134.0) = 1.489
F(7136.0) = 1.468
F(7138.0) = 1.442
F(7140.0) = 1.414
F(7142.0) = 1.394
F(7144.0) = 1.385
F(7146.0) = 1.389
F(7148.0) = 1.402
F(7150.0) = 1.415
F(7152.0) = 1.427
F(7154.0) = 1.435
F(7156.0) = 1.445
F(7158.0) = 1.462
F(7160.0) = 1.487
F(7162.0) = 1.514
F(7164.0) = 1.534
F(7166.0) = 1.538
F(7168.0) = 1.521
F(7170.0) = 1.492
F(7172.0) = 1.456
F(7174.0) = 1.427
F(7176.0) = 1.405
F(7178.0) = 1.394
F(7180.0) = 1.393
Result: 1.0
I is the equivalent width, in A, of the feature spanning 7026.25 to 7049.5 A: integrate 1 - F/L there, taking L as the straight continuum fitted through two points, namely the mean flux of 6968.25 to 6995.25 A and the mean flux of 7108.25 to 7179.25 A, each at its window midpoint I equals -1.3 A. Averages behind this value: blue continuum 1.48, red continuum 1.47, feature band 1.56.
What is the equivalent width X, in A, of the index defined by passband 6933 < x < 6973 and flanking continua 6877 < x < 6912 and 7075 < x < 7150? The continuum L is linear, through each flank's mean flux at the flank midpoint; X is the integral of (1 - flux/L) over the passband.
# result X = 0.9 A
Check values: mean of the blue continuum 1.57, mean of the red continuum 1.48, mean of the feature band 1.51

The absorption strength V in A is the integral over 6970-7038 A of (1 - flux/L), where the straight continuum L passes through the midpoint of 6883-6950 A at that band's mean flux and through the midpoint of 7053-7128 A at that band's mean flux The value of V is -0.6 A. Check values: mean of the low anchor 1.54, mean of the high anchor 1.49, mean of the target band 1.53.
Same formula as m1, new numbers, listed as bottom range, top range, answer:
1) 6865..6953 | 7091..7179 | 1.02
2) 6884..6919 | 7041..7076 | 1.01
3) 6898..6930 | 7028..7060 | 1.05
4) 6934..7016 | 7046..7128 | 1.02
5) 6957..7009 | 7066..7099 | 1.01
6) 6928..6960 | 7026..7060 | 1.03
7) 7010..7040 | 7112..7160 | 0.96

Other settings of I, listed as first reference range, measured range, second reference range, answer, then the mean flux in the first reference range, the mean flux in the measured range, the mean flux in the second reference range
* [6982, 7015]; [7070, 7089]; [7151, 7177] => 0.28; 1.51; 1.47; 1.47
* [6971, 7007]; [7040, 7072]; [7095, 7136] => 0.23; 1.49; 1.49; 1.5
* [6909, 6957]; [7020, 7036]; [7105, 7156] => -0.86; 1.52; 1.58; 1.47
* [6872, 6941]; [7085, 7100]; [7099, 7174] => 0.21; 1.55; 1.47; 1.48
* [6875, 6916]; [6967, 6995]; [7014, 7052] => 1.35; 1.56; 1.48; 1.56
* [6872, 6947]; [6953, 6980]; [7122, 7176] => 0.64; 1.55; 1.49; 1.46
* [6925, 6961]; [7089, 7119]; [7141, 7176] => -0.60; 1.52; 1.5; 1.45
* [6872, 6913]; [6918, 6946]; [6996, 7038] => 0.56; 1.57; 1.53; 1.55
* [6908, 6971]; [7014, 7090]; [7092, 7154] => -1.09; 1.51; 1.51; 1.48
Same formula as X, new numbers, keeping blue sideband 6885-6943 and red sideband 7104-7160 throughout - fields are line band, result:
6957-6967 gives 0.1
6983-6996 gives 0.2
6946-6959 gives 0.3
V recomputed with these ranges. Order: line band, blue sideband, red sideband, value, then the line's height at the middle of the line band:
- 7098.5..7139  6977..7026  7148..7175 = -0.6 A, 1.48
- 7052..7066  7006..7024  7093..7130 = 0.6 A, 1.53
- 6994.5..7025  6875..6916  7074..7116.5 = -0.4 A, 1.52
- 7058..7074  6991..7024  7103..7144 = 0.5 A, 1.51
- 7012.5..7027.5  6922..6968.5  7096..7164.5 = -0.6 A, 1.5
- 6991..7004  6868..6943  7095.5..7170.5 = 0.1 A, 1.52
